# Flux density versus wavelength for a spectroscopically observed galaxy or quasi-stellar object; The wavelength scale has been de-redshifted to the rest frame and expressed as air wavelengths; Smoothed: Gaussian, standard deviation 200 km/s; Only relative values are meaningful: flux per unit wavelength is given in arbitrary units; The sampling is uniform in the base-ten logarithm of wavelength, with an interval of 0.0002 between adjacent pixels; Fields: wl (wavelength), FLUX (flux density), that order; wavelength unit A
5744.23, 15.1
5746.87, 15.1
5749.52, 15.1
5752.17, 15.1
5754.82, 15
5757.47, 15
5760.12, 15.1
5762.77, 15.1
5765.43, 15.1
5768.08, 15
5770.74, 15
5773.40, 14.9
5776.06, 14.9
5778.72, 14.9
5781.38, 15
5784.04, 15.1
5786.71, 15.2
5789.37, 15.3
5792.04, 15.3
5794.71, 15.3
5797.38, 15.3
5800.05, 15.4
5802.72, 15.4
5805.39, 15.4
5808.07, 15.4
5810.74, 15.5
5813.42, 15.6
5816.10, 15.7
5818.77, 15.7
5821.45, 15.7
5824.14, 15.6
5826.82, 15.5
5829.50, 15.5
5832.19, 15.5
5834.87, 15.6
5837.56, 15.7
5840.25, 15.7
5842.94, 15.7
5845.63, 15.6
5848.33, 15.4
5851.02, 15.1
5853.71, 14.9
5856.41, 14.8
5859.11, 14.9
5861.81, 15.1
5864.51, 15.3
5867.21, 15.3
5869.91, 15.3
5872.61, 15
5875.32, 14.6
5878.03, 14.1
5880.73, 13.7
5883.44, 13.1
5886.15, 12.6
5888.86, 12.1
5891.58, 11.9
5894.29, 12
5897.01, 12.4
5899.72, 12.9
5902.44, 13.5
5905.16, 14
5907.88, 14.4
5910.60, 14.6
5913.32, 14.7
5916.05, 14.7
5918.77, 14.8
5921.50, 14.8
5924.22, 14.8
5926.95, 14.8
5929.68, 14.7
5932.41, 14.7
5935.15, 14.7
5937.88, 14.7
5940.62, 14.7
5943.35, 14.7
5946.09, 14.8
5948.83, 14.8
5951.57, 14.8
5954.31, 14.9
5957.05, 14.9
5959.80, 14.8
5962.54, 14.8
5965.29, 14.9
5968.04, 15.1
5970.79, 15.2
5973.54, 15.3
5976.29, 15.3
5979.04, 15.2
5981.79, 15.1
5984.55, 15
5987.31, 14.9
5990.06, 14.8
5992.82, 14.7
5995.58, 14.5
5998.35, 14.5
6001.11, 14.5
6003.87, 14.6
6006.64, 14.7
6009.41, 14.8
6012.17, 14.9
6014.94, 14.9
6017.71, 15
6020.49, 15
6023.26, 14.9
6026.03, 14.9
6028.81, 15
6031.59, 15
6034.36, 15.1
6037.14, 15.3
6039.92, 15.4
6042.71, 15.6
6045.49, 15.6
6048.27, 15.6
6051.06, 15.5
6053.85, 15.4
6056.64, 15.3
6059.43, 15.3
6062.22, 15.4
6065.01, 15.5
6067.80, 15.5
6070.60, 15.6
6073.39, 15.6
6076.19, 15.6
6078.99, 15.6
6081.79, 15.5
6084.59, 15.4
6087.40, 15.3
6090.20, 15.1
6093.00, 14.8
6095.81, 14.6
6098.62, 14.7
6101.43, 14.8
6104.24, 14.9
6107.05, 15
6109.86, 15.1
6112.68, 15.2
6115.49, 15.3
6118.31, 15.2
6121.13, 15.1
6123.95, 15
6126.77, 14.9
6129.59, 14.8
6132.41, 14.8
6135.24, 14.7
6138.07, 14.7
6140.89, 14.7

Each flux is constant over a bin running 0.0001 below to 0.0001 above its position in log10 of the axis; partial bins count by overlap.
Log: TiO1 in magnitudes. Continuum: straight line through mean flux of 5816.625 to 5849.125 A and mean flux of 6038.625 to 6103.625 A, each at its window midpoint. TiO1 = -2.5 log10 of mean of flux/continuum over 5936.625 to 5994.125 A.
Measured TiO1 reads 0.04 mag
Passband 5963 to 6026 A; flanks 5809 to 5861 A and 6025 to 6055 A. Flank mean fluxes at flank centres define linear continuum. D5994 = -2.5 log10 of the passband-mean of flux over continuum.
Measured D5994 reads 0.03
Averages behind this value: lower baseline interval 15.5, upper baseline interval 15.3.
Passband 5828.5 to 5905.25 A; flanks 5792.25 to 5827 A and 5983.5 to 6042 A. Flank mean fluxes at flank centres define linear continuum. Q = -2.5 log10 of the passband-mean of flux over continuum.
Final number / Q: 0.07 mag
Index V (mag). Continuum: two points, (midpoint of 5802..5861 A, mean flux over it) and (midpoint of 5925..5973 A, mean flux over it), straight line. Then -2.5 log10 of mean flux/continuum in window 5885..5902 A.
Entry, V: 0.22 mag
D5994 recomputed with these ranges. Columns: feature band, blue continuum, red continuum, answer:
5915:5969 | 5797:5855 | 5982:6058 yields 0.03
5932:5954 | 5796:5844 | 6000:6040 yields 0.03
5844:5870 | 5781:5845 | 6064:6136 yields 0.02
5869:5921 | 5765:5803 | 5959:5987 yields 0.10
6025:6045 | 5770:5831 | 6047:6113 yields 0.00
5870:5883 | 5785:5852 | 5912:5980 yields 0.06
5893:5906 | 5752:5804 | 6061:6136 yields 0.17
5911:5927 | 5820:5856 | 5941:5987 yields 0.03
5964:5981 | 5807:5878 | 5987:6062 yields 0.00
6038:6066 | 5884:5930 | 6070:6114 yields -0.04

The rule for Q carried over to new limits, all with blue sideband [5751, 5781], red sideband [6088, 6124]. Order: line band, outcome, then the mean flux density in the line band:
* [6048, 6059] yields -0.03 mag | 15.4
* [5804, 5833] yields -0.04 mag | 15.6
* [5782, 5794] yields -0.01 mag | 15.2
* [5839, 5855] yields -0.03 mag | 15.4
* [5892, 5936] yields 0.07 mag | 14.1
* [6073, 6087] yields -0.04 mag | 15.5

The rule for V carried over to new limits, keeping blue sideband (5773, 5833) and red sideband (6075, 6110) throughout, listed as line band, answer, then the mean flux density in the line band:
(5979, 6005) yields 0.031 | 14.8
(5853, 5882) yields 0.035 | 14.8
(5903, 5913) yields 0.070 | 14.3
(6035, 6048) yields -0.022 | 15.5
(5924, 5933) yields 0.036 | 14.7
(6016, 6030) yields 0.015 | 15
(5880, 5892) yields 0.203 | 12.7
